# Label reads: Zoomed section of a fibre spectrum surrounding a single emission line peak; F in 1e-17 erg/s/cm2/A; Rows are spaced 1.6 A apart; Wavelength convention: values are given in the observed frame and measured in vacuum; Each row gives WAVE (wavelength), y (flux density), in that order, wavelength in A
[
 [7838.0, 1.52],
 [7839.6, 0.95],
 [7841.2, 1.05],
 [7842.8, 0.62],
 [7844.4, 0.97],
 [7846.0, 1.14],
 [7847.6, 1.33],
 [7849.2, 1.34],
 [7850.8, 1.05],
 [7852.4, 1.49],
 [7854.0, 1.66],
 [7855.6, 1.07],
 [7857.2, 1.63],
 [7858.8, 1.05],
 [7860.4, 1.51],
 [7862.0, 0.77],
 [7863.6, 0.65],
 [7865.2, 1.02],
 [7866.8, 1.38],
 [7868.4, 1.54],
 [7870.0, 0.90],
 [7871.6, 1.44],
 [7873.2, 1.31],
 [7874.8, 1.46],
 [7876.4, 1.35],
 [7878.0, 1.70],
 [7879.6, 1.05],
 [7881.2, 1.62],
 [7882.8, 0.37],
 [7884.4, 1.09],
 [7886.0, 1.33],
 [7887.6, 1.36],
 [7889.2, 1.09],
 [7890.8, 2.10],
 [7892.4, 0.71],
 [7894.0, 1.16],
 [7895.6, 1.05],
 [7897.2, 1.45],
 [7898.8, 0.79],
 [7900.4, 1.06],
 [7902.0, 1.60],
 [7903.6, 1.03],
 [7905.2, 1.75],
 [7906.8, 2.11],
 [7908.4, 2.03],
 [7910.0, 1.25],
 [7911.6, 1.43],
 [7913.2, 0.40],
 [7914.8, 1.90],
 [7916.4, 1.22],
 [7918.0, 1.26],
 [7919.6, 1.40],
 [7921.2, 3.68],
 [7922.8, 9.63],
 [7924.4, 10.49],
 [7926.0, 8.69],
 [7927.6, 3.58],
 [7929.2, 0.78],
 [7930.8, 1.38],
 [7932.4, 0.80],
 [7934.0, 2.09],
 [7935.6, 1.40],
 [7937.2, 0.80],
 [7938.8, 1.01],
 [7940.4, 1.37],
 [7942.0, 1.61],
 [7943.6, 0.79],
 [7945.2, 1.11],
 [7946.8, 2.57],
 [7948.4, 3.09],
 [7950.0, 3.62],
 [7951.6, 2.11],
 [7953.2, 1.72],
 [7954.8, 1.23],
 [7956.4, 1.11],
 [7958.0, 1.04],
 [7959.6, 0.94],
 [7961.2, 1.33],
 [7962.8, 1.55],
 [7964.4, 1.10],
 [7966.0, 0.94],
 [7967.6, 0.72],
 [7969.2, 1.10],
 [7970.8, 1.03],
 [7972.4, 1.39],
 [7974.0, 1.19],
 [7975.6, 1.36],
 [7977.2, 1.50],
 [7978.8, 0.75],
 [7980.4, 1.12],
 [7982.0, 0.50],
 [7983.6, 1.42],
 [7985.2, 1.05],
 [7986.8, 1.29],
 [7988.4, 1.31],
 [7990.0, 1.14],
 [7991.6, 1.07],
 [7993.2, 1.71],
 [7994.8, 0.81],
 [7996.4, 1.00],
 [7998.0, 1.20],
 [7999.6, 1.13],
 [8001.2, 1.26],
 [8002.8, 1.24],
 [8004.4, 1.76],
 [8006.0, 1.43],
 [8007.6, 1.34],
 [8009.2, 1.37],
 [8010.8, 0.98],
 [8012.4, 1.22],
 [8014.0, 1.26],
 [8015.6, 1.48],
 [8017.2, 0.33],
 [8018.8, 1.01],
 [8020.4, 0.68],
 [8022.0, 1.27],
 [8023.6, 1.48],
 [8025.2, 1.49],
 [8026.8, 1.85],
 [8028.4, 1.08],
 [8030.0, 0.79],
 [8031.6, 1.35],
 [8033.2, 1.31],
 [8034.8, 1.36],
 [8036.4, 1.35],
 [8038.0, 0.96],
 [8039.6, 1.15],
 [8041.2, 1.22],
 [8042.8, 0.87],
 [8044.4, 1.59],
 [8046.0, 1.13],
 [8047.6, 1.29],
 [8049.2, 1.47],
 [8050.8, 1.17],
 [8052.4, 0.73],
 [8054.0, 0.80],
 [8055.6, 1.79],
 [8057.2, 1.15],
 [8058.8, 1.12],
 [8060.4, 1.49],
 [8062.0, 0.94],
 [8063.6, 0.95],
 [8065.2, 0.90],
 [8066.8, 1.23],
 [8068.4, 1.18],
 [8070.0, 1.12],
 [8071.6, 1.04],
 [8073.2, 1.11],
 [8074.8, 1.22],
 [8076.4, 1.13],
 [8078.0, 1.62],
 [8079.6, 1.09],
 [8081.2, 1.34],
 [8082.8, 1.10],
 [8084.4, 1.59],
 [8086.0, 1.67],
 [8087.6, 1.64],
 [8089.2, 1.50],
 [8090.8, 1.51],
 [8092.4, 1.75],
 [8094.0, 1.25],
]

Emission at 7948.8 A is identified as [N II] 6583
